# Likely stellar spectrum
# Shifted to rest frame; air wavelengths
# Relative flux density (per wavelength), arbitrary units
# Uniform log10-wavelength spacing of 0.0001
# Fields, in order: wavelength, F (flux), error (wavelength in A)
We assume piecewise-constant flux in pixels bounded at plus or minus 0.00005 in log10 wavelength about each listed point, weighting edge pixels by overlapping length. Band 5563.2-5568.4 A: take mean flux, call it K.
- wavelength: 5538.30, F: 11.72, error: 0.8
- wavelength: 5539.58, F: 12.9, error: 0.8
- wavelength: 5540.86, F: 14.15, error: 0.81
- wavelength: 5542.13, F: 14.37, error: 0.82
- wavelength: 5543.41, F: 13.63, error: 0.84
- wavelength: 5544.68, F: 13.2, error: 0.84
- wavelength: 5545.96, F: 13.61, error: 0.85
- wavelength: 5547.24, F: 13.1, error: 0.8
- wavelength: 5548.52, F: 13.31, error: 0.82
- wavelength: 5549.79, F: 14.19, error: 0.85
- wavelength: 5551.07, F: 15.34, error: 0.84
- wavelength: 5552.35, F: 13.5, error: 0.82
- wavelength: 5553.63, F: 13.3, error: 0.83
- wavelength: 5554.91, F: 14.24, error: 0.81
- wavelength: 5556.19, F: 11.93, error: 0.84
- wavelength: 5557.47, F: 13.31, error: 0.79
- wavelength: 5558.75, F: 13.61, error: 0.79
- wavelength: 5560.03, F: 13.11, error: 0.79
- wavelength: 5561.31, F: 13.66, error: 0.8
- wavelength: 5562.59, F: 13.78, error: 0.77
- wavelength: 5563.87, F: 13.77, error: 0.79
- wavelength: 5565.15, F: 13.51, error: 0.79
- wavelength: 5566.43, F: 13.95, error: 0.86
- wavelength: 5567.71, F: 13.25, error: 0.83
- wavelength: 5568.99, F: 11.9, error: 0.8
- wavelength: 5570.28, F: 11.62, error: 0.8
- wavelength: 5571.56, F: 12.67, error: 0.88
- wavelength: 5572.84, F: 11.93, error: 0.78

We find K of 13.6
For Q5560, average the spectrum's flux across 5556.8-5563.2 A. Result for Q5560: 13.5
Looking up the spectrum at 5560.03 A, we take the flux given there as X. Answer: 13.11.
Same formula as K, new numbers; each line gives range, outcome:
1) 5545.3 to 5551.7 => 13.9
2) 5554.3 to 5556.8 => 13.1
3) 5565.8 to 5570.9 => 12.7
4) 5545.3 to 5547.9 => 13.3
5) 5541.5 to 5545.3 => 13.7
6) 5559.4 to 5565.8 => 13.6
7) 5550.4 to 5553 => 14.4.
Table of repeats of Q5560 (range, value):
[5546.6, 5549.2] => 13.2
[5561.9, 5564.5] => 13.8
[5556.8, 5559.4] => 13.4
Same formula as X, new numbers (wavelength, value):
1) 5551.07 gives 15.34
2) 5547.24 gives 13.1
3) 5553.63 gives 13.3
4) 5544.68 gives 13.2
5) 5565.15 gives 13.51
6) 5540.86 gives 14.15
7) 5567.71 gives 13.25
